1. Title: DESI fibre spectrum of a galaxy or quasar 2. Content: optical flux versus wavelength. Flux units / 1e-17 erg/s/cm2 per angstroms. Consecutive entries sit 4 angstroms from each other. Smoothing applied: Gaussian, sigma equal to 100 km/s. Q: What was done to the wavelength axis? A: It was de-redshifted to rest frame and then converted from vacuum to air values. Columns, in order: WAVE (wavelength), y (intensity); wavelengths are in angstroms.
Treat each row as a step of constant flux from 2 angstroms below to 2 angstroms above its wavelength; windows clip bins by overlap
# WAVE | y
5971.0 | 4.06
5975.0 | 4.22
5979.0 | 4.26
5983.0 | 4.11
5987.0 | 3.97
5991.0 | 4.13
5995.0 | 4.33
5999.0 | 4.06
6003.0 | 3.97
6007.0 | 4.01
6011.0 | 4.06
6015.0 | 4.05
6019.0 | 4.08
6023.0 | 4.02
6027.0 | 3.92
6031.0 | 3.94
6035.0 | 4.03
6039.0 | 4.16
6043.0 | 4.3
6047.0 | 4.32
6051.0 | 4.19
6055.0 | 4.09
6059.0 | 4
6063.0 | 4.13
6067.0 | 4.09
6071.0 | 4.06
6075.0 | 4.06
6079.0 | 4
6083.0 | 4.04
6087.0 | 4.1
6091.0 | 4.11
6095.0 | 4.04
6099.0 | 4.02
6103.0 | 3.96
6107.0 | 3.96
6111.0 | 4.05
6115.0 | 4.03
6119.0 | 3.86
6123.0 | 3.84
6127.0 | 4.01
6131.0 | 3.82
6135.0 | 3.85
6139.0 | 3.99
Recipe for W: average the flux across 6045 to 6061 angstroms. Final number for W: 4.15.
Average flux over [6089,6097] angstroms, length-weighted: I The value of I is 4.08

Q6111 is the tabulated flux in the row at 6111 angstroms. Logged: 4.05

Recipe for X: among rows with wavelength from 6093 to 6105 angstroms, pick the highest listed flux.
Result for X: 4.04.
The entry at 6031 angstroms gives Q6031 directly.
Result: 3.94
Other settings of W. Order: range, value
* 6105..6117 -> 4.01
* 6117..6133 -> 3.88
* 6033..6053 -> 4.2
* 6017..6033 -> 3.99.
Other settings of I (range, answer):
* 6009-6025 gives 4.05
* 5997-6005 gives 4.01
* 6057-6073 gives 4.07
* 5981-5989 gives 4.04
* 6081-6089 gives 4.07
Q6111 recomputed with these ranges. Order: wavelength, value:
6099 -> 4.02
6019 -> 4.08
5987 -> 3.97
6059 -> 4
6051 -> 4.19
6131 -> 3.82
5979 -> 4.26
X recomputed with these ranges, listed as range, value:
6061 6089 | 4.13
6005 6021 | 4.08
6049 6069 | 4.19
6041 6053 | 4.32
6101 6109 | 3.96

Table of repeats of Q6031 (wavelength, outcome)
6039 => 4.16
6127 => 4.01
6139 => 3.99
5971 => 4.06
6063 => 4.13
